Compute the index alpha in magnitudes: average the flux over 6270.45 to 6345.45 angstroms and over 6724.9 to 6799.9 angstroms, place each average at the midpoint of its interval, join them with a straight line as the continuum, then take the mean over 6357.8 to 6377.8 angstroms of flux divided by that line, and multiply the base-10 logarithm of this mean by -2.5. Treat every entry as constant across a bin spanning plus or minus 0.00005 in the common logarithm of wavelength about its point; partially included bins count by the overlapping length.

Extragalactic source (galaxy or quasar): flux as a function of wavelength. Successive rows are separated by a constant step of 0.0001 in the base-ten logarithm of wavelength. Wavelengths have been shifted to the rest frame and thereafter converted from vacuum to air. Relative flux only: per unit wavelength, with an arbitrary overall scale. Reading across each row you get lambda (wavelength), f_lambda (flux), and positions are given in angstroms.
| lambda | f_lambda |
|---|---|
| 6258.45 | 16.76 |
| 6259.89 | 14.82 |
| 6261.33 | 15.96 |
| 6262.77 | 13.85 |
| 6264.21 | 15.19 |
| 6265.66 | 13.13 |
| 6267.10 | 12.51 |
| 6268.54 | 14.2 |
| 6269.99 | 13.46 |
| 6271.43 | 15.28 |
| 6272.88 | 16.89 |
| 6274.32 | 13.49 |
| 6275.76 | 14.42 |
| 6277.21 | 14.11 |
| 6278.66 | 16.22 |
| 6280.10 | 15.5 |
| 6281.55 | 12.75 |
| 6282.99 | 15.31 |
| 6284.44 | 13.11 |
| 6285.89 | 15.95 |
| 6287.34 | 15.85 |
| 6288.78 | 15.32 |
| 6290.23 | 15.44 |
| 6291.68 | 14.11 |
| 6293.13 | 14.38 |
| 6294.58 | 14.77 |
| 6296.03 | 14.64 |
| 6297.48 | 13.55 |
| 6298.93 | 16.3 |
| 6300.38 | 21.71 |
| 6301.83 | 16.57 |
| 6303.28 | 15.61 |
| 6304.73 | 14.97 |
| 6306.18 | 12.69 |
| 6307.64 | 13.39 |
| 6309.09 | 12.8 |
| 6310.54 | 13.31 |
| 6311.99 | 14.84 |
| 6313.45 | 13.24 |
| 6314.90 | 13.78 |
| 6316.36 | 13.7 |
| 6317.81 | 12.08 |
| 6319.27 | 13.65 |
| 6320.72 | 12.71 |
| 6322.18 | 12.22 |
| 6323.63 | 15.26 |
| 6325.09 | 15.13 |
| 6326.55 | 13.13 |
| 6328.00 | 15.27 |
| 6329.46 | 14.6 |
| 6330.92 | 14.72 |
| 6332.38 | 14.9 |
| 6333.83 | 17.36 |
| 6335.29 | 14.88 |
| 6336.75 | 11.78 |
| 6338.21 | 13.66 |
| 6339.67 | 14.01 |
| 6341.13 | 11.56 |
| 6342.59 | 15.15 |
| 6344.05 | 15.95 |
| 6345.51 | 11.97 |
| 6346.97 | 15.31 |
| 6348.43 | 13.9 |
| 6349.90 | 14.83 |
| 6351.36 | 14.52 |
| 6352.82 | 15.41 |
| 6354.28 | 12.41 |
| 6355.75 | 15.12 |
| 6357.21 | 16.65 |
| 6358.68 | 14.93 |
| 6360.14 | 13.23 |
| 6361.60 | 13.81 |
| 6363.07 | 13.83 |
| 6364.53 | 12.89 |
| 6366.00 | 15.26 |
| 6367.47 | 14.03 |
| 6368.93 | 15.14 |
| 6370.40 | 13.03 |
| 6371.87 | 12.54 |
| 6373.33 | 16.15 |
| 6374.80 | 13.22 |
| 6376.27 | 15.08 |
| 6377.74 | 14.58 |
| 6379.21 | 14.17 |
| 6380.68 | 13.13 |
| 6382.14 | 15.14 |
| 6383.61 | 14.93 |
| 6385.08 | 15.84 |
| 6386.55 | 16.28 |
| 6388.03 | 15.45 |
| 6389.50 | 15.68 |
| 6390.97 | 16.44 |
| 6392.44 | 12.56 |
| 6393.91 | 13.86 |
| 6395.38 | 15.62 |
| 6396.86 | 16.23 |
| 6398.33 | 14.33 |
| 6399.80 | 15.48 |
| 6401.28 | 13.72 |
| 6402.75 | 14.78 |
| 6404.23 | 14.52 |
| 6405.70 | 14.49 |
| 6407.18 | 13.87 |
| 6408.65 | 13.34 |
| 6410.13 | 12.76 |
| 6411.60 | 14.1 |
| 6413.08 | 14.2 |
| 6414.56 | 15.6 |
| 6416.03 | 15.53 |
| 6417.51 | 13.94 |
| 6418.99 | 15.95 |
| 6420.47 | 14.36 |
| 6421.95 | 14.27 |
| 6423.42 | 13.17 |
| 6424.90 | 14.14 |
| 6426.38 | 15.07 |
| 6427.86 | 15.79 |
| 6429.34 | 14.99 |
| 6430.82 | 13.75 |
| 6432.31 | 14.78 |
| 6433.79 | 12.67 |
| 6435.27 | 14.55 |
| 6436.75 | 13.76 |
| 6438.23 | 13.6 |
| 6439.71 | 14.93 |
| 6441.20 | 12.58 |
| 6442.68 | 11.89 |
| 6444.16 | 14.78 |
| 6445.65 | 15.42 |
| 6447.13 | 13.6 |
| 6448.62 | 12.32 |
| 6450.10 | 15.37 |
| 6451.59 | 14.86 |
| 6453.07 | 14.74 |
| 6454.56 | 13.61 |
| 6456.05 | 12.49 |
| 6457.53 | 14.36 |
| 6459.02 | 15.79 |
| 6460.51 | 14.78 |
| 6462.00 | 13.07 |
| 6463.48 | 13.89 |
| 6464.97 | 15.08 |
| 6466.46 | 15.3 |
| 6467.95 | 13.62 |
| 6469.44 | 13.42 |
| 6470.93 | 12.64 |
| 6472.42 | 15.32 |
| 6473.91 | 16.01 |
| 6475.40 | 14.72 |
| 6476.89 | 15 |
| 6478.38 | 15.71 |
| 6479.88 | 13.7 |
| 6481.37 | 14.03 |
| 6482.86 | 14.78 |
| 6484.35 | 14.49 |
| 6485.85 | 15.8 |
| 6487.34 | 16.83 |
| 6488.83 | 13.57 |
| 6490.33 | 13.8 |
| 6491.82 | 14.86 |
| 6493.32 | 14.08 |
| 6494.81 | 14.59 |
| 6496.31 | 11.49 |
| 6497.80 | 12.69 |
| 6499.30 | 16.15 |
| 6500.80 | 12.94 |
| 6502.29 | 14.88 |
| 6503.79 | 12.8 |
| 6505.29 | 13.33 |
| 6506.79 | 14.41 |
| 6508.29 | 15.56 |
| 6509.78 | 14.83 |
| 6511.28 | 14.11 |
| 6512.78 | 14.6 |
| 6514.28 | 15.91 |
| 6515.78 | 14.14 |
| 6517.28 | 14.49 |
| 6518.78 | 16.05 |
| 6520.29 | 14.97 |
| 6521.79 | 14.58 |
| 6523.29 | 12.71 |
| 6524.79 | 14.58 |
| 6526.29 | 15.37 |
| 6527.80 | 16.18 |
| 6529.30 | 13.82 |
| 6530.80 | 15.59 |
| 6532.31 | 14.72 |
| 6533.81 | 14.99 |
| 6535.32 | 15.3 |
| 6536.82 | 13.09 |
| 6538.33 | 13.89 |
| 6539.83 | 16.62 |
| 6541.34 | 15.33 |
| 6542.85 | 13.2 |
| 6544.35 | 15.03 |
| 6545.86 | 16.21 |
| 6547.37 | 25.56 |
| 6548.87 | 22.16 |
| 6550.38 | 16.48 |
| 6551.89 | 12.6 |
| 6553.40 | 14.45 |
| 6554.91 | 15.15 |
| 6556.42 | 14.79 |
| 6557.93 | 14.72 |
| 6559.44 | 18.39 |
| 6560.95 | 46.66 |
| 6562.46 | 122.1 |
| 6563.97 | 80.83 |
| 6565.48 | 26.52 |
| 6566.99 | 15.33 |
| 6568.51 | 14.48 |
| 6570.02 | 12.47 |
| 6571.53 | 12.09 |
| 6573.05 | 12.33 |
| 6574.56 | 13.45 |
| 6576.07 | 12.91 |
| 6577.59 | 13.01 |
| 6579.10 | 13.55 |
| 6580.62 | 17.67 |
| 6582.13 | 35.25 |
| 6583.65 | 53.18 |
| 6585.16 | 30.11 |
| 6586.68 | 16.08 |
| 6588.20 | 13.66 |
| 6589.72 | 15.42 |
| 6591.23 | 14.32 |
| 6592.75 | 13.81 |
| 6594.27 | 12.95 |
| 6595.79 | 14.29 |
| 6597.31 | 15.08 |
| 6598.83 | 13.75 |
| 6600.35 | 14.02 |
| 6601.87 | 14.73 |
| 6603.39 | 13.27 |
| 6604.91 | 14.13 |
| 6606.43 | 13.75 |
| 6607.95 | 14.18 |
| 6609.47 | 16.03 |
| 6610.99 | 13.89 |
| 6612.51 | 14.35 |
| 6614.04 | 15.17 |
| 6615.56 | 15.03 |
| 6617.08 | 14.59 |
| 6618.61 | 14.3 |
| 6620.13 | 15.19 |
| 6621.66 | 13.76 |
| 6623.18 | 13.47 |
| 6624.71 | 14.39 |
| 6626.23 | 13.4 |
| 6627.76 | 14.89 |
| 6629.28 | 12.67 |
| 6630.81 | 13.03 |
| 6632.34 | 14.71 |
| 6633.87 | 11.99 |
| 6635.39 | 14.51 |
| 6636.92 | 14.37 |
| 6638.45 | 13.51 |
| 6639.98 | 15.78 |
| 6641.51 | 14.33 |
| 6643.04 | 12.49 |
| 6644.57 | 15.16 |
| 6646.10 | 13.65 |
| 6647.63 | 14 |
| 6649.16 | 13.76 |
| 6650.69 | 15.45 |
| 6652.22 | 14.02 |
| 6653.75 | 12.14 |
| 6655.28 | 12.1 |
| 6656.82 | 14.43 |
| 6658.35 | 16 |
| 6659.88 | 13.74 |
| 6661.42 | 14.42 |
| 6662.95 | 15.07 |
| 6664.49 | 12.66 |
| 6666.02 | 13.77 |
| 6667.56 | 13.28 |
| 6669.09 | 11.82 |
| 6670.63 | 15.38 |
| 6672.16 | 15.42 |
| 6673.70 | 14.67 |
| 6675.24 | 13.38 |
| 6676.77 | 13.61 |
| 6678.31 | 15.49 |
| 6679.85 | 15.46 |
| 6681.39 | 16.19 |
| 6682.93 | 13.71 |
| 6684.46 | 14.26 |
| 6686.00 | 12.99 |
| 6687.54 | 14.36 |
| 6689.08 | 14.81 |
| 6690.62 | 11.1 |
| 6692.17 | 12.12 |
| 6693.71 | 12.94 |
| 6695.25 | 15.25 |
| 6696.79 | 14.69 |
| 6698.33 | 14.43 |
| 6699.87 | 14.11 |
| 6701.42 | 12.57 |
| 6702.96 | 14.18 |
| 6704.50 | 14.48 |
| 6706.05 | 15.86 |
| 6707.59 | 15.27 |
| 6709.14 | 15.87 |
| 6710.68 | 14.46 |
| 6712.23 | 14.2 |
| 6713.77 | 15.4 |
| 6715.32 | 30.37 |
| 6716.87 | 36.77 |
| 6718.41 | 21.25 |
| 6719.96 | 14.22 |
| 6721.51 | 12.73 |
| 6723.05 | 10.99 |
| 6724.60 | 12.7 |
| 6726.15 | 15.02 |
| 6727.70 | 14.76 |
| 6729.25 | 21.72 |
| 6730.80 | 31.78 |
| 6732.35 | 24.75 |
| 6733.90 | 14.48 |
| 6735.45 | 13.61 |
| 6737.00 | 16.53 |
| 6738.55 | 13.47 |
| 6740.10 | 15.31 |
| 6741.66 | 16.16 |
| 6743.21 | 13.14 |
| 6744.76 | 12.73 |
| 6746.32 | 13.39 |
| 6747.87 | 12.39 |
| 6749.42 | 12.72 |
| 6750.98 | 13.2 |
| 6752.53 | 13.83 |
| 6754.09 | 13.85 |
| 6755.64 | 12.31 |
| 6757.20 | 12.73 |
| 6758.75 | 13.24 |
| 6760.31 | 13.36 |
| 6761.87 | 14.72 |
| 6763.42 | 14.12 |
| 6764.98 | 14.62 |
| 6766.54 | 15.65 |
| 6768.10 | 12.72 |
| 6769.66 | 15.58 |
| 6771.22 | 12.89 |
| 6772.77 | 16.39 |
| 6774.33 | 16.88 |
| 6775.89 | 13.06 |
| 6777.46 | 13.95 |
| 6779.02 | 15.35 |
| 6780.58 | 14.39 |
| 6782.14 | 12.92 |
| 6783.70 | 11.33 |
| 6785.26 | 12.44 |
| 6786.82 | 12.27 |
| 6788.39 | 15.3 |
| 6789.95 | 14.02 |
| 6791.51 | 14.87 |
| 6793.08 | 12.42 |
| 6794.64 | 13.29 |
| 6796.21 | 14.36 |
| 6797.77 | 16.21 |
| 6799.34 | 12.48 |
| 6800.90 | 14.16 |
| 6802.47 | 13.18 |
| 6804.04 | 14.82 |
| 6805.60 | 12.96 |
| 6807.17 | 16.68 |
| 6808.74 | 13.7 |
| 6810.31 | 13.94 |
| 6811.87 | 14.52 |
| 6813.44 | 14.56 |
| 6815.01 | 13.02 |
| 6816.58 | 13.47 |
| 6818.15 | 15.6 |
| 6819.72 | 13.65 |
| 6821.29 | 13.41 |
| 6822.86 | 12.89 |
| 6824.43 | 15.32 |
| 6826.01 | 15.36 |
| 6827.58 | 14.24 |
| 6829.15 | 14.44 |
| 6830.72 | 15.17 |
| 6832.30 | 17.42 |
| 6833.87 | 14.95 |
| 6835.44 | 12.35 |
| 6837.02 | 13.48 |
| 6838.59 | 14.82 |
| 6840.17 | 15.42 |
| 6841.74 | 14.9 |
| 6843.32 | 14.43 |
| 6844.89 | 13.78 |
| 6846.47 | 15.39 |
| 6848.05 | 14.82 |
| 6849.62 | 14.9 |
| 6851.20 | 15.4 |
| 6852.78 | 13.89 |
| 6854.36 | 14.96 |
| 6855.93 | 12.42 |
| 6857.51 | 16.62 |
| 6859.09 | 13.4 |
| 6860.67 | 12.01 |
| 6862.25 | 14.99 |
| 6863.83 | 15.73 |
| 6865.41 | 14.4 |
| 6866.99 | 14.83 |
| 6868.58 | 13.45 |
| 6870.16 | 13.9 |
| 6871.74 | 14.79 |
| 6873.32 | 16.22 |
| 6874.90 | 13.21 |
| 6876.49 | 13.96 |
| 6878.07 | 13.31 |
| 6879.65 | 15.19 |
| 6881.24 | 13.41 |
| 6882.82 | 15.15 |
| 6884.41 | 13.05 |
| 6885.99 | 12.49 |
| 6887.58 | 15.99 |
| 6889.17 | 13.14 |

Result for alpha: 0.032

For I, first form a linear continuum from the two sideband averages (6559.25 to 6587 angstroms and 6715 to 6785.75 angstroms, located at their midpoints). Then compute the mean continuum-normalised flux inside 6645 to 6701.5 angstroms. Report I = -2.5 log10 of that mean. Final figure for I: 0.48 mag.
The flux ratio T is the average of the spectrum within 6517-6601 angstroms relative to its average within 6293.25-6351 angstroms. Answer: 1.4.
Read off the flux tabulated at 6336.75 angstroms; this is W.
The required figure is 11.78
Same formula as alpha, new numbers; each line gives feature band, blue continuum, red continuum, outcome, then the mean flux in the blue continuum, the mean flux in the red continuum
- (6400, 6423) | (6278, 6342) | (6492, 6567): 0.17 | 14.5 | 19.4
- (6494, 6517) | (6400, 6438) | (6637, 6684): 0.01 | 14.3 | 14.2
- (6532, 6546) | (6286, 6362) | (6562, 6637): 0.21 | 14.5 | 19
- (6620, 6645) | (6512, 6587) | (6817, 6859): 0.34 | 20.9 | 14.6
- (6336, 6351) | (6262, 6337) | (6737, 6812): 0.05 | 14.5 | 13.9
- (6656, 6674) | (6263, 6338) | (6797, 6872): 0.02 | 14.5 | 14.4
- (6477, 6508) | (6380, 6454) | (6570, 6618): 0.08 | 14.5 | 16.6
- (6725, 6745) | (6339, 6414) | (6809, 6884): -0.19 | 14.4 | 14.4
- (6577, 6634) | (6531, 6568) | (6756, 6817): 0.33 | 24.6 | 14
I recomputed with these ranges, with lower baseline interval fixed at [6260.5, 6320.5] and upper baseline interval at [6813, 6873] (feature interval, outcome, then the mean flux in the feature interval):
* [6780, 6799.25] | 0.066 mag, 13.6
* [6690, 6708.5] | 0.041 mag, 13.9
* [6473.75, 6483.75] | -0.019 mag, 14.8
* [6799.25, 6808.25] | 0.023 mag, 14.2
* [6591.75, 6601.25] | 0.039 mag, 14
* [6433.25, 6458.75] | 0.048 mag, 13.9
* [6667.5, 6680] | 0.015 mag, 14.3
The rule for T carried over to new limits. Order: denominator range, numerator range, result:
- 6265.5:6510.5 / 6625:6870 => 1.02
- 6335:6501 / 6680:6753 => 1.10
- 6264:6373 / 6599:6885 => 1.01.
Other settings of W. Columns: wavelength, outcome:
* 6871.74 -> 14.79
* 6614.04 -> 15.17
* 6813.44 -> 14.56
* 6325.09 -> 15.13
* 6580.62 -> 17.67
